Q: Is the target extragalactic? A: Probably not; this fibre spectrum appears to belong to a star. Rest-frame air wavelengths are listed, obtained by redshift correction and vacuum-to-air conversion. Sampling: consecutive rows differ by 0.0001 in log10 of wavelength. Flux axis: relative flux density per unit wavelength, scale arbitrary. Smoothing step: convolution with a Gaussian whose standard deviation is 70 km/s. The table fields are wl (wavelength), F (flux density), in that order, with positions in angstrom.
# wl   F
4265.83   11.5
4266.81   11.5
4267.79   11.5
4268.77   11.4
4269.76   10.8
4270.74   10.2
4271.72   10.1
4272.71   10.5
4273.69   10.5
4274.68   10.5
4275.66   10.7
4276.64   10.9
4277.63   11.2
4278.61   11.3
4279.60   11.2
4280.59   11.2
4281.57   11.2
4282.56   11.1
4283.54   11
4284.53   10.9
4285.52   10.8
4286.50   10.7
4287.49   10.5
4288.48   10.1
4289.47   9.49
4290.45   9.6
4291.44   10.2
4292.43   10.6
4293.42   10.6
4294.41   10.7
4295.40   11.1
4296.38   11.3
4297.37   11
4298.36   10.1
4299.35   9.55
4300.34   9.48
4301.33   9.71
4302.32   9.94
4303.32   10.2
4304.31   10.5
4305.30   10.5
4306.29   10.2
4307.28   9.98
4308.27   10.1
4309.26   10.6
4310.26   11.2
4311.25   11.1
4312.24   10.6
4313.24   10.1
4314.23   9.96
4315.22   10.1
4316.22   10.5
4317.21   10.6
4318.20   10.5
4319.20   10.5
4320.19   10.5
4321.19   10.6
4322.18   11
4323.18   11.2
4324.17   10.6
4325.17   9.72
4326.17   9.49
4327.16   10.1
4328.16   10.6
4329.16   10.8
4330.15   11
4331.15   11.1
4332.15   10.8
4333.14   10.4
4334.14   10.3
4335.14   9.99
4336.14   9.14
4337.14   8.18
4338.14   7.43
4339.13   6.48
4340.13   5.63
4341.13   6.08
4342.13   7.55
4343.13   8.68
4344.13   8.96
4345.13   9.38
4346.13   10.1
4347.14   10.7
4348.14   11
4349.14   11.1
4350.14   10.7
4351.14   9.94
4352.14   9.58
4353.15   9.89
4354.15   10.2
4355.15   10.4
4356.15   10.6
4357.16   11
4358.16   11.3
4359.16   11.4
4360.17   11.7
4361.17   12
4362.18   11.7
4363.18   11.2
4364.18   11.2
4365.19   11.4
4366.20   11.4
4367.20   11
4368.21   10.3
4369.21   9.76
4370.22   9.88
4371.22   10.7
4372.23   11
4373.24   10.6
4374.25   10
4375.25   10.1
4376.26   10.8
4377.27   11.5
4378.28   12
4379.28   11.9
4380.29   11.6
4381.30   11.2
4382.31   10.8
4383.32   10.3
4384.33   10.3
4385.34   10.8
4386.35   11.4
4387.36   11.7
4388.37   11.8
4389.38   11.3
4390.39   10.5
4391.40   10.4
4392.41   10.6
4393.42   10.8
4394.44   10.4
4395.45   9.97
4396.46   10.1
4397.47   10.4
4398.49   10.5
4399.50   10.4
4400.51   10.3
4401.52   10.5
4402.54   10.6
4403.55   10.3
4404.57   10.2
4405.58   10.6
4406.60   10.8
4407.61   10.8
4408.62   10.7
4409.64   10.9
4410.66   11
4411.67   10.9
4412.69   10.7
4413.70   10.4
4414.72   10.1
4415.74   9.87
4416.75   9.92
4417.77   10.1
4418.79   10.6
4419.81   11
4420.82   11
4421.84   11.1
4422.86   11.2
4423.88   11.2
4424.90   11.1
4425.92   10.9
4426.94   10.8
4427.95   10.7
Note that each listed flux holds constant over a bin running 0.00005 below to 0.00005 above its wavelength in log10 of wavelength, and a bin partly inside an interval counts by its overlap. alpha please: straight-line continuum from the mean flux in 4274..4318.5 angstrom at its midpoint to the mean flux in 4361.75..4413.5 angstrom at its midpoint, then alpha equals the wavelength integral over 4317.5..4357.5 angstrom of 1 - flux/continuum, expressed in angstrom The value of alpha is 3.16 angstrom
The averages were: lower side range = 10.5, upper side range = 10.8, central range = 9.8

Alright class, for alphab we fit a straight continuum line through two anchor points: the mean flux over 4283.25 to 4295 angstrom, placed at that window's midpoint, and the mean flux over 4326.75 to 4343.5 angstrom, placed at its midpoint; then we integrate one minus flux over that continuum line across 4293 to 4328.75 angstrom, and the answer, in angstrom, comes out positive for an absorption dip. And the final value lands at -2.3 angstrom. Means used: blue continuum 10.4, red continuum 9.07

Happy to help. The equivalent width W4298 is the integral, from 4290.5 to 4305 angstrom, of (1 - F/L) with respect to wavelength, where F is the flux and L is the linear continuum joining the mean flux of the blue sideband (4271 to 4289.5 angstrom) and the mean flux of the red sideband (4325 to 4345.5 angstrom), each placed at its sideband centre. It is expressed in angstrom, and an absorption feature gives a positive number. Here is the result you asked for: -0.1 angstrom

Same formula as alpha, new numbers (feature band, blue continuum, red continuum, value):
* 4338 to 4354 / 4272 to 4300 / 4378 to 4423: 2.5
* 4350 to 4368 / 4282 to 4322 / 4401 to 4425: -0.7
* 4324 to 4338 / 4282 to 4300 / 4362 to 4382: 0.8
